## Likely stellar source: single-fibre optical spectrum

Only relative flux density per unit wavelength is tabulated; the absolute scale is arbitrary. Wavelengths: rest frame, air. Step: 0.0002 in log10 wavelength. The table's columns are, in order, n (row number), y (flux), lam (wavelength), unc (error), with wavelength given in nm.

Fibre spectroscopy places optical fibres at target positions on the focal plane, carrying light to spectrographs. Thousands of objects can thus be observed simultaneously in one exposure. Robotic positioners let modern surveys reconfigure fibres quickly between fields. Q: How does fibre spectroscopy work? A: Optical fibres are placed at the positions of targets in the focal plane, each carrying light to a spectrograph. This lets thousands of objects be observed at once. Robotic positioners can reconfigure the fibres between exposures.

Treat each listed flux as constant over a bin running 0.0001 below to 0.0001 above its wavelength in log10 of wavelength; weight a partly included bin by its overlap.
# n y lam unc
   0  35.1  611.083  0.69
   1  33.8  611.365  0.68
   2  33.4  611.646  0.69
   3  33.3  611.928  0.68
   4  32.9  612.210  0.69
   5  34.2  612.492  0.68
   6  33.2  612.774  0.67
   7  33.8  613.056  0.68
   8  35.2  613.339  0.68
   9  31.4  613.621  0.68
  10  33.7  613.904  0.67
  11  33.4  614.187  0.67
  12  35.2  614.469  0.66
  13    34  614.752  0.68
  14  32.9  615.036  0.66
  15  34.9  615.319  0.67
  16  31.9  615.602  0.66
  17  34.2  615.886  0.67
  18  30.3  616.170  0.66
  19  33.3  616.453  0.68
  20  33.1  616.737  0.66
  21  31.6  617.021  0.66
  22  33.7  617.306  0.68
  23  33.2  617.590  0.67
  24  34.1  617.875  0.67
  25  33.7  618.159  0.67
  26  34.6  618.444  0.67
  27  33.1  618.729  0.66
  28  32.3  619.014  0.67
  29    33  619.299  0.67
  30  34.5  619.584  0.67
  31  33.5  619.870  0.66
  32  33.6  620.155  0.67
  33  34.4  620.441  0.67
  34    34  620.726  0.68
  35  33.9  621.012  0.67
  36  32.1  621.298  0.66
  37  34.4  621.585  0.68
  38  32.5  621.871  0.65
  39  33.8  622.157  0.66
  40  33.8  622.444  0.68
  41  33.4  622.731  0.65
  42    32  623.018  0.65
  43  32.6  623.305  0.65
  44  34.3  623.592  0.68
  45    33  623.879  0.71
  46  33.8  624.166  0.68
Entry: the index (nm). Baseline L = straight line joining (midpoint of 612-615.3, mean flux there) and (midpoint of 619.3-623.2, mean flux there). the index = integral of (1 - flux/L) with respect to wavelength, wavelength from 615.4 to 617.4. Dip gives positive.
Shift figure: 0.06 nm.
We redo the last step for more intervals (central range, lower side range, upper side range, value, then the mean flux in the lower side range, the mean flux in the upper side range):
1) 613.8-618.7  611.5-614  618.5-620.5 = 0.01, 33.5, 33.5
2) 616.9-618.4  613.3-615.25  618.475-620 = 0.00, 33.7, 33.4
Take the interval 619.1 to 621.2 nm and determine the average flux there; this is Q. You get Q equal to 33.8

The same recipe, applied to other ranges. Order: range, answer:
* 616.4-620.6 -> 33.5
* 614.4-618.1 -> 33.2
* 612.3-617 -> 33.4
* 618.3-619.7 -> 33.5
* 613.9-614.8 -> 34.2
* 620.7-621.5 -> 33.3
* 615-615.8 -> 33.4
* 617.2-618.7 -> 33.8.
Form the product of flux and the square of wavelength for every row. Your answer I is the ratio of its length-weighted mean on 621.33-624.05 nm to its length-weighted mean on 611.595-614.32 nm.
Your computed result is 1.03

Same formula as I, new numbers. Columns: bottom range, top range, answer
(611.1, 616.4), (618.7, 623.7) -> 1.02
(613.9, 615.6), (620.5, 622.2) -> 1.01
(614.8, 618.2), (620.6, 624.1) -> 1.03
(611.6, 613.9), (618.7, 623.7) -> 1.03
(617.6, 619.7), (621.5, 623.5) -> 1.00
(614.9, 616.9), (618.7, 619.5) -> 1.01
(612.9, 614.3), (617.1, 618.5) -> 1.02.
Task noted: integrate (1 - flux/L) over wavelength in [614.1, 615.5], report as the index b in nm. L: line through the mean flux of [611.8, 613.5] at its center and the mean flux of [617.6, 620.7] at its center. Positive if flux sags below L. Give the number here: -0.01 nm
